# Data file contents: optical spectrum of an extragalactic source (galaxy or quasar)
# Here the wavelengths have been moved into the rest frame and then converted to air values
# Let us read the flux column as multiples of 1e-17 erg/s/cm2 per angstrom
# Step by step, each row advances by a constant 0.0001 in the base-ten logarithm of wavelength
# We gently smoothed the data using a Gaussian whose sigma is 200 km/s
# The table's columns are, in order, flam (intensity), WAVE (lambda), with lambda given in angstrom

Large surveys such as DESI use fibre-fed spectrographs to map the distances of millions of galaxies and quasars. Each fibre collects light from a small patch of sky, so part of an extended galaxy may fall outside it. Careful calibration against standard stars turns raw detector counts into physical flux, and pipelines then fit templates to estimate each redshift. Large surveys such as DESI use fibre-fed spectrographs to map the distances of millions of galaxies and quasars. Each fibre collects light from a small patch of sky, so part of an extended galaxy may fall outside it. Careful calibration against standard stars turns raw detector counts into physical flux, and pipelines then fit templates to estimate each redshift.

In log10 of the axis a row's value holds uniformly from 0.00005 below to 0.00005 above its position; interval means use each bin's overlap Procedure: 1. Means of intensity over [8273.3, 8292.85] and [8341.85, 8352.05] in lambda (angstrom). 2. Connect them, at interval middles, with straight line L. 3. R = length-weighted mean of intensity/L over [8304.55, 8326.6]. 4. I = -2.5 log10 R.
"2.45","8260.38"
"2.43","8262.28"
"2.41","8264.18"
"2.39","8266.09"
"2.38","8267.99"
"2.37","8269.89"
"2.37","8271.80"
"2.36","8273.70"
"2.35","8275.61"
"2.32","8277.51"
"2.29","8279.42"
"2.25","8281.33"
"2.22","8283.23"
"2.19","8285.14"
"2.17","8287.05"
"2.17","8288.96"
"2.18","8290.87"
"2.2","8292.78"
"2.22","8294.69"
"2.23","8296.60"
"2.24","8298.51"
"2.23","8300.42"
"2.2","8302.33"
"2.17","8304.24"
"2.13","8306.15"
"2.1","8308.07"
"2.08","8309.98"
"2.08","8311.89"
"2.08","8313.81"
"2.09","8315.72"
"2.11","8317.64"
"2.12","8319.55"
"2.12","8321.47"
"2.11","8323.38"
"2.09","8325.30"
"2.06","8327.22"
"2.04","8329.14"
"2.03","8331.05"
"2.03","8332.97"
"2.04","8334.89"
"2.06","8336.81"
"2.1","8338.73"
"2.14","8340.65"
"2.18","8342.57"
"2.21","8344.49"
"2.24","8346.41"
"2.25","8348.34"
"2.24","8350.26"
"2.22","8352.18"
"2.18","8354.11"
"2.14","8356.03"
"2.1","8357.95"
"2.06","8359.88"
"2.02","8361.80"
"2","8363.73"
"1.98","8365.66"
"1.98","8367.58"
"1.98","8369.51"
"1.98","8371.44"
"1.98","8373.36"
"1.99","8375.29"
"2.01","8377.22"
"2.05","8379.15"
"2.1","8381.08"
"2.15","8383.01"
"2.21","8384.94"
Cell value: 0.07 mag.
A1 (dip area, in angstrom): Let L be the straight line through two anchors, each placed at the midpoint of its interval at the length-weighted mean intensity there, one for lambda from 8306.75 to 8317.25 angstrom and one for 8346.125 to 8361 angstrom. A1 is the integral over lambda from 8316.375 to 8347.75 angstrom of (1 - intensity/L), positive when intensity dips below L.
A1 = 0.3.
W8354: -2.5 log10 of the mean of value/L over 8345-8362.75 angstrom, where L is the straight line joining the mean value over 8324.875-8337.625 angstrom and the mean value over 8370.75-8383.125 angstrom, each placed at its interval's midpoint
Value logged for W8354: -0.063 mag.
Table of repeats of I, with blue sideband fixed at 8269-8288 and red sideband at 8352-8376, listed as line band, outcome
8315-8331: 0.04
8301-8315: 0.04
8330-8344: 0.02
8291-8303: 0.01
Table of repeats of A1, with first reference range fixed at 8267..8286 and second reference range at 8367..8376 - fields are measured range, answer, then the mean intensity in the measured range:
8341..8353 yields -0.88 angstrom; 2.22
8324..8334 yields 0.36 angstrom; 2.05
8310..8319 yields 0.37 angstrom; 2.09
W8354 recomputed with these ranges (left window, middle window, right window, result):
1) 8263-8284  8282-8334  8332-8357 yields 0.06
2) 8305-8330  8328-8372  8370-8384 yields -0.02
